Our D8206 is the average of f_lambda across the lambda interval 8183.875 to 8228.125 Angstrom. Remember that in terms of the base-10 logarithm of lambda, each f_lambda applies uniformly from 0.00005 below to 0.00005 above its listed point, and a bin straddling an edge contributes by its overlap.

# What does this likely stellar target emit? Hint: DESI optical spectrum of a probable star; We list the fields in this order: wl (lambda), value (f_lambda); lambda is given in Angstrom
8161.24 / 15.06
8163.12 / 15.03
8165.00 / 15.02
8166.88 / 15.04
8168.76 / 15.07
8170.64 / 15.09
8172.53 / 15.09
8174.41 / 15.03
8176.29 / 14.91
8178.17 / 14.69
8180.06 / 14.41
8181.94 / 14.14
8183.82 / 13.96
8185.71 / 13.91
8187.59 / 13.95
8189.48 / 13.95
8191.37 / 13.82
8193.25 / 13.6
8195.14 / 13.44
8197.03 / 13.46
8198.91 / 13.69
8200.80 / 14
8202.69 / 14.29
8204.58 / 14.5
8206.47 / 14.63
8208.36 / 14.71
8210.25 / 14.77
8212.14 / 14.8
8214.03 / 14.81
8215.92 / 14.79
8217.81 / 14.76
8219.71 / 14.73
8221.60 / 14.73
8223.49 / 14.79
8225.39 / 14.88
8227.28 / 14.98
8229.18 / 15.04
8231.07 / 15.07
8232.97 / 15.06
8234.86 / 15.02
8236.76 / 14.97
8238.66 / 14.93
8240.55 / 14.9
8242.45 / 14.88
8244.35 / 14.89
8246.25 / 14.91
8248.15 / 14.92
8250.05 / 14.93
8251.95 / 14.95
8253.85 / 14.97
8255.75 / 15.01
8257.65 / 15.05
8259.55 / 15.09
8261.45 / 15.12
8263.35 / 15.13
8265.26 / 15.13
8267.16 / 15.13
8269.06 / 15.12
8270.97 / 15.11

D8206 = 14.3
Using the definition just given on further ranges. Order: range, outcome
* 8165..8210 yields 14.3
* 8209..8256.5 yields 14.9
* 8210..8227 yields 14.8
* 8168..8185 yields 14.7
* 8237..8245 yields 14.9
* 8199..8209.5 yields 14.4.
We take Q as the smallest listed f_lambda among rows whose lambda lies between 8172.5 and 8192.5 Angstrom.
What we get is 13.82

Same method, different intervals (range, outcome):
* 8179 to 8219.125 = 13.44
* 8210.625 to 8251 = 14.73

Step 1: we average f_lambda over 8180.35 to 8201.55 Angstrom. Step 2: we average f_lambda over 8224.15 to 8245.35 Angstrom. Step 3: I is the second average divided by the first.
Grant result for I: 1.08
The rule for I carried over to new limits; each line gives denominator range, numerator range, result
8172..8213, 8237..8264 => 1.05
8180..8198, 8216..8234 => 1.08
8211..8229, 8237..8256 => 1.01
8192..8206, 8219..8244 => 1.07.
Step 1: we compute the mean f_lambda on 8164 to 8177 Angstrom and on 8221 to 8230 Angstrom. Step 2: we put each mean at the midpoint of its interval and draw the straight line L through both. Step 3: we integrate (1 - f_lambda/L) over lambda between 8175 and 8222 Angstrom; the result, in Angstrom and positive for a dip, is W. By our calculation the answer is 2.1 Angstrom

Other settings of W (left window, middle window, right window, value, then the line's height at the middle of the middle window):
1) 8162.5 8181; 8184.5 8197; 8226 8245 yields 0.99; 14.9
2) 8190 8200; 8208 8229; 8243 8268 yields -0.95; 14.2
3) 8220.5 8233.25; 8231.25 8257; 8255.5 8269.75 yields 0.10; 15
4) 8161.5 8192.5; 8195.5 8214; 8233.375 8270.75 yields 0.53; 14.7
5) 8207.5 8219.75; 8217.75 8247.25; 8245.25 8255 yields -0.12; 14.9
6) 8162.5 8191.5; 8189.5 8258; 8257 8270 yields 1.05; 14.9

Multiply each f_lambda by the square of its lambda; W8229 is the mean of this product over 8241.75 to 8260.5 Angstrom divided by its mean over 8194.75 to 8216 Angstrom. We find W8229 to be 1.06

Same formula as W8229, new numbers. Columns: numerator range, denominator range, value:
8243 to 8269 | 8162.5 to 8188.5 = 1.04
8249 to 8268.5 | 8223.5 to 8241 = 1.01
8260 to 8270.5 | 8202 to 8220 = 1.04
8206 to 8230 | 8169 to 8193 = 1.04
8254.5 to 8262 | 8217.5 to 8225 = 1.03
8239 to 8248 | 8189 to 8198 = 1.11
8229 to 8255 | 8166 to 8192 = 1.05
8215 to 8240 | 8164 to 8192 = 1.04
